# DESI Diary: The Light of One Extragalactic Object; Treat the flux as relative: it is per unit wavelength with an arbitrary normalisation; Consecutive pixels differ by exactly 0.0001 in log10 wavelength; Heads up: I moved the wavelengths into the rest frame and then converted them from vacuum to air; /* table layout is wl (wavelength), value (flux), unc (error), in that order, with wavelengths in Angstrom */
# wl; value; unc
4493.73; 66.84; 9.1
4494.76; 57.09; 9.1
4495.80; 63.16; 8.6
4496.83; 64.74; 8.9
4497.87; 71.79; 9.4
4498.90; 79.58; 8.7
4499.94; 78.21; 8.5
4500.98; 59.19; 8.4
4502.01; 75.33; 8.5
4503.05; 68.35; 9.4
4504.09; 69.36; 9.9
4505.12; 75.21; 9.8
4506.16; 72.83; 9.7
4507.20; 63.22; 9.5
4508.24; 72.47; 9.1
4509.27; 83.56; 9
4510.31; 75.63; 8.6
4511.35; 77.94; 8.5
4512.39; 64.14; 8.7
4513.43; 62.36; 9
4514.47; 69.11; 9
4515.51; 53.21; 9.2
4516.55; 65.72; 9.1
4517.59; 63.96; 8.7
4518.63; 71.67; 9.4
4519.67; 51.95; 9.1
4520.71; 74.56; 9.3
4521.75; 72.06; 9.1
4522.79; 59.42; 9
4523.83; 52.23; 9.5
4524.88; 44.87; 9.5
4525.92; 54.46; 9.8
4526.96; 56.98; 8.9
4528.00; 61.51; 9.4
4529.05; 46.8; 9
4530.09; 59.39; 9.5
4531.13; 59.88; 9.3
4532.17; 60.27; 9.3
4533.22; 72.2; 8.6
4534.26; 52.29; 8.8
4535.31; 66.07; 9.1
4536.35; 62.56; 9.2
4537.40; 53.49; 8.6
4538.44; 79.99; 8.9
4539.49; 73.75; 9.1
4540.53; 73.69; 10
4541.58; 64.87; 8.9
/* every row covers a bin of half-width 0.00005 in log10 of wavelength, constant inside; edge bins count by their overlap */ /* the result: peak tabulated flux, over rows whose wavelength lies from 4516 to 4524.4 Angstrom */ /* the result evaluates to 74.56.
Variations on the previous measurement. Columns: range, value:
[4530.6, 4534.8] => 72.2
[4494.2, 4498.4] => 71.79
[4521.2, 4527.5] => 72.06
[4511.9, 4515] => 69.11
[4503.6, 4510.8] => 83.56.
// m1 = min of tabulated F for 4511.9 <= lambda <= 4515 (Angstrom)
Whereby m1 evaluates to 62.36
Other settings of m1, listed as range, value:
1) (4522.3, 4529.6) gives 44.87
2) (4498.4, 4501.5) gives 59.19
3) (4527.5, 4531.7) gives 46.8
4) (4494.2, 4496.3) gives 57.09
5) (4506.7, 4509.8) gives 63.22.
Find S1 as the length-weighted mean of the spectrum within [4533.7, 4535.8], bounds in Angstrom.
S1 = 59.3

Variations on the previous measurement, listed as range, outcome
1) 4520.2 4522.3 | 73.2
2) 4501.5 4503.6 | 71.6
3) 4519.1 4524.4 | 62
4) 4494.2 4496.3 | 60.2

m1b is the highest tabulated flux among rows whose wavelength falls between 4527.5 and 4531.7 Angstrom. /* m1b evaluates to 61.51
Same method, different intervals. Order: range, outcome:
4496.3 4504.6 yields 79.58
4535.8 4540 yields 79.99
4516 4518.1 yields 65.72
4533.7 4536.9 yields 66.07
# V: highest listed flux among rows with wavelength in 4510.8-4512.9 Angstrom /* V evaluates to 77.94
